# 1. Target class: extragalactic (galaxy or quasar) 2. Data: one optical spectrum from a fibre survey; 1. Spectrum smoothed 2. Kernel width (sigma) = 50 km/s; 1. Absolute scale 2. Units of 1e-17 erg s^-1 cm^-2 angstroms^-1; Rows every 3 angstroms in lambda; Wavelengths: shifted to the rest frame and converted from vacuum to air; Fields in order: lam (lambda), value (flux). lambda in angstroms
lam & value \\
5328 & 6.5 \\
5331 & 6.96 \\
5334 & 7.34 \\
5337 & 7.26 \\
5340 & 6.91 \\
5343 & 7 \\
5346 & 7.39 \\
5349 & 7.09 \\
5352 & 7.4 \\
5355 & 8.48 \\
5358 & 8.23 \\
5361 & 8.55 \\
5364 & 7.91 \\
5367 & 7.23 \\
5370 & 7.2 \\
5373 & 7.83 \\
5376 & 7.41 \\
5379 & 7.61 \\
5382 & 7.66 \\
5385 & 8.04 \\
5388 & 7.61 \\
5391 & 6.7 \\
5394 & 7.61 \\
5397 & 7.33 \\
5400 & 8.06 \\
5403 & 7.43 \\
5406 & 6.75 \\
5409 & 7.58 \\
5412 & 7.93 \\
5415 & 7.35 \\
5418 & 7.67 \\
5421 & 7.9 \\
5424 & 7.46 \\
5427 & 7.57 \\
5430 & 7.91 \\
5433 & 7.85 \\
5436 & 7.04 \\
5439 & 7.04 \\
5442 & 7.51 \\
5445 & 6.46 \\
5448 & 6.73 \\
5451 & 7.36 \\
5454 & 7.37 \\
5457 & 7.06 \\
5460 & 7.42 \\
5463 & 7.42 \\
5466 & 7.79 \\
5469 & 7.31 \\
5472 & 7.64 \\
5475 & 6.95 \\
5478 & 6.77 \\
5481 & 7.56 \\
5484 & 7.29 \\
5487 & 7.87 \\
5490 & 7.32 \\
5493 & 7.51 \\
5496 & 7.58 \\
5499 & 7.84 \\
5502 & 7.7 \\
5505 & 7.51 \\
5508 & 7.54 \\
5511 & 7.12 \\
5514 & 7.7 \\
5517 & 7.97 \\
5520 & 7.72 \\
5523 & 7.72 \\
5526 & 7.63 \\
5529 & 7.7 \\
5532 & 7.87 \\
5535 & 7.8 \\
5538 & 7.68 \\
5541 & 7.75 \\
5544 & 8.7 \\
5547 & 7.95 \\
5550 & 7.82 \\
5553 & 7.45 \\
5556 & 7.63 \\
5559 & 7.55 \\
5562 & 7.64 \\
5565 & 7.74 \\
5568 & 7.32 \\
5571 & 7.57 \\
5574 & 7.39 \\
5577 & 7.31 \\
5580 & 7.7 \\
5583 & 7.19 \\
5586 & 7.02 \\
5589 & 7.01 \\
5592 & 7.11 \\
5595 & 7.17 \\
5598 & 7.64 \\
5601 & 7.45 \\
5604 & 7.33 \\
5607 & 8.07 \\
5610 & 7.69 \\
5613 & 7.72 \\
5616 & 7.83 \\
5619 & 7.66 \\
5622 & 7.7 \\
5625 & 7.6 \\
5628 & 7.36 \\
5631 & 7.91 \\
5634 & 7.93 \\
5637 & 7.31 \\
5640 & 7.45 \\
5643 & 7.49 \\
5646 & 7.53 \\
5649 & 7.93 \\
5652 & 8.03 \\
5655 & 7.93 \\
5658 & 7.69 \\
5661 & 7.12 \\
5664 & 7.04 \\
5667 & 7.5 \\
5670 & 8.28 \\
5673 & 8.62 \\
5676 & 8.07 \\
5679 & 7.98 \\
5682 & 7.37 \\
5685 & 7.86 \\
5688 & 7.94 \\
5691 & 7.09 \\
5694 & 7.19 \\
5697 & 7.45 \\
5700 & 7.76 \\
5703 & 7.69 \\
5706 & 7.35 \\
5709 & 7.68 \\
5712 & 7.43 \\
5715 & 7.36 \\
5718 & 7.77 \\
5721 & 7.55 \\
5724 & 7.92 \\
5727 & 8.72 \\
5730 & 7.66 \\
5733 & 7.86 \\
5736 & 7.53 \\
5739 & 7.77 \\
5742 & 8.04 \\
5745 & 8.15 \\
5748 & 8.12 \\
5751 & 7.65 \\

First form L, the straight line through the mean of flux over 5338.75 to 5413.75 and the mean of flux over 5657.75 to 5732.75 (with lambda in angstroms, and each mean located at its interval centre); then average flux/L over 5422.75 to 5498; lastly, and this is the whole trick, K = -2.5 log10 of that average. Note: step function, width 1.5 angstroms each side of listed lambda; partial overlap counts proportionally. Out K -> 0.03 mag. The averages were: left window 7.56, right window 7.69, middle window 7.35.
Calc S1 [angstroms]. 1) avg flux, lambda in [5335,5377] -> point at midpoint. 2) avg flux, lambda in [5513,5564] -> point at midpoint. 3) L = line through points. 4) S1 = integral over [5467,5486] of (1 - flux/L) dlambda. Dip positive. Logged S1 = 1.04 angstroms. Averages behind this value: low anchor 7.56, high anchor 7.78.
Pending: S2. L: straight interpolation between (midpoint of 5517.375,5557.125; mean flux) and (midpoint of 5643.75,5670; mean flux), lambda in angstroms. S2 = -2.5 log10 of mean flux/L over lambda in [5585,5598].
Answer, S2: 0.09 mag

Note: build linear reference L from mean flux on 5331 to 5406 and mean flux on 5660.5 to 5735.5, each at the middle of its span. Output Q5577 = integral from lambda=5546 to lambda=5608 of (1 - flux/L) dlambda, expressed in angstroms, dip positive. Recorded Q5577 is 1.3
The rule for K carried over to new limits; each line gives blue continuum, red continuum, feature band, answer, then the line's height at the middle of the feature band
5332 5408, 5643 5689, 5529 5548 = -0.04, 7.67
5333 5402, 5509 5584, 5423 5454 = 0.04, 7.6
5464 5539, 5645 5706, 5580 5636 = 0.02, 7.64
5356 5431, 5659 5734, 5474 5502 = 0.03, 7.65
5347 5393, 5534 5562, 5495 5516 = 0.03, 7.77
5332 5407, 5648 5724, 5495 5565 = -0.02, 7.6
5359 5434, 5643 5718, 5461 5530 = 0.01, 7.63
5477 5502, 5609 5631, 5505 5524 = -0.01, 7.53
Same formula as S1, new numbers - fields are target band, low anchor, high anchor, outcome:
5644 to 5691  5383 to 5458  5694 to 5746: -0.58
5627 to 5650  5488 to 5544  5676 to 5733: 0.18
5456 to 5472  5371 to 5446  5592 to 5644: 0.19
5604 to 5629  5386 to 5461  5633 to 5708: -0.28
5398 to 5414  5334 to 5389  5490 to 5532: 0.14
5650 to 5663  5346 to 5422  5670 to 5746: 0.10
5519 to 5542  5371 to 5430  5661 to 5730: -0.35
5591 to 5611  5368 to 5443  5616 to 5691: 0.45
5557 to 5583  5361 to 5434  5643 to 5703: 0.50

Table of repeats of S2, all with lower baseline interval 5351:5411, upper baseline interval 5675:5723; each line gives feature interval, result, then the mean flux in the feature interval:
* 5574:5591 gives 0.052 mag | 7.25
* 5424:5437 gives 0.004 mag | 7.6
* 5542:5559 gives -0.036 mag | 7.87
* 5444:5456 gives 0.092 mag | 7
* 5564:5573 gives 0.013 mag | 7.52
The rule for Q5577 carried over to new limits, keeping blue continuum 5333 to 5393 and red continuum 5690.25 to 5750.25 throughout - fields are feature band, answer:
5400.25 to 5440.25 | 0.3 angstroms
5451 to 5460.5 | 0.4 angstroms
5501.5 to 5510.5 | 0.1 angstroms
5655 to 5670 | 0.4 angstroms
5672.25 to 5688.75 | -0.5 angstroms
